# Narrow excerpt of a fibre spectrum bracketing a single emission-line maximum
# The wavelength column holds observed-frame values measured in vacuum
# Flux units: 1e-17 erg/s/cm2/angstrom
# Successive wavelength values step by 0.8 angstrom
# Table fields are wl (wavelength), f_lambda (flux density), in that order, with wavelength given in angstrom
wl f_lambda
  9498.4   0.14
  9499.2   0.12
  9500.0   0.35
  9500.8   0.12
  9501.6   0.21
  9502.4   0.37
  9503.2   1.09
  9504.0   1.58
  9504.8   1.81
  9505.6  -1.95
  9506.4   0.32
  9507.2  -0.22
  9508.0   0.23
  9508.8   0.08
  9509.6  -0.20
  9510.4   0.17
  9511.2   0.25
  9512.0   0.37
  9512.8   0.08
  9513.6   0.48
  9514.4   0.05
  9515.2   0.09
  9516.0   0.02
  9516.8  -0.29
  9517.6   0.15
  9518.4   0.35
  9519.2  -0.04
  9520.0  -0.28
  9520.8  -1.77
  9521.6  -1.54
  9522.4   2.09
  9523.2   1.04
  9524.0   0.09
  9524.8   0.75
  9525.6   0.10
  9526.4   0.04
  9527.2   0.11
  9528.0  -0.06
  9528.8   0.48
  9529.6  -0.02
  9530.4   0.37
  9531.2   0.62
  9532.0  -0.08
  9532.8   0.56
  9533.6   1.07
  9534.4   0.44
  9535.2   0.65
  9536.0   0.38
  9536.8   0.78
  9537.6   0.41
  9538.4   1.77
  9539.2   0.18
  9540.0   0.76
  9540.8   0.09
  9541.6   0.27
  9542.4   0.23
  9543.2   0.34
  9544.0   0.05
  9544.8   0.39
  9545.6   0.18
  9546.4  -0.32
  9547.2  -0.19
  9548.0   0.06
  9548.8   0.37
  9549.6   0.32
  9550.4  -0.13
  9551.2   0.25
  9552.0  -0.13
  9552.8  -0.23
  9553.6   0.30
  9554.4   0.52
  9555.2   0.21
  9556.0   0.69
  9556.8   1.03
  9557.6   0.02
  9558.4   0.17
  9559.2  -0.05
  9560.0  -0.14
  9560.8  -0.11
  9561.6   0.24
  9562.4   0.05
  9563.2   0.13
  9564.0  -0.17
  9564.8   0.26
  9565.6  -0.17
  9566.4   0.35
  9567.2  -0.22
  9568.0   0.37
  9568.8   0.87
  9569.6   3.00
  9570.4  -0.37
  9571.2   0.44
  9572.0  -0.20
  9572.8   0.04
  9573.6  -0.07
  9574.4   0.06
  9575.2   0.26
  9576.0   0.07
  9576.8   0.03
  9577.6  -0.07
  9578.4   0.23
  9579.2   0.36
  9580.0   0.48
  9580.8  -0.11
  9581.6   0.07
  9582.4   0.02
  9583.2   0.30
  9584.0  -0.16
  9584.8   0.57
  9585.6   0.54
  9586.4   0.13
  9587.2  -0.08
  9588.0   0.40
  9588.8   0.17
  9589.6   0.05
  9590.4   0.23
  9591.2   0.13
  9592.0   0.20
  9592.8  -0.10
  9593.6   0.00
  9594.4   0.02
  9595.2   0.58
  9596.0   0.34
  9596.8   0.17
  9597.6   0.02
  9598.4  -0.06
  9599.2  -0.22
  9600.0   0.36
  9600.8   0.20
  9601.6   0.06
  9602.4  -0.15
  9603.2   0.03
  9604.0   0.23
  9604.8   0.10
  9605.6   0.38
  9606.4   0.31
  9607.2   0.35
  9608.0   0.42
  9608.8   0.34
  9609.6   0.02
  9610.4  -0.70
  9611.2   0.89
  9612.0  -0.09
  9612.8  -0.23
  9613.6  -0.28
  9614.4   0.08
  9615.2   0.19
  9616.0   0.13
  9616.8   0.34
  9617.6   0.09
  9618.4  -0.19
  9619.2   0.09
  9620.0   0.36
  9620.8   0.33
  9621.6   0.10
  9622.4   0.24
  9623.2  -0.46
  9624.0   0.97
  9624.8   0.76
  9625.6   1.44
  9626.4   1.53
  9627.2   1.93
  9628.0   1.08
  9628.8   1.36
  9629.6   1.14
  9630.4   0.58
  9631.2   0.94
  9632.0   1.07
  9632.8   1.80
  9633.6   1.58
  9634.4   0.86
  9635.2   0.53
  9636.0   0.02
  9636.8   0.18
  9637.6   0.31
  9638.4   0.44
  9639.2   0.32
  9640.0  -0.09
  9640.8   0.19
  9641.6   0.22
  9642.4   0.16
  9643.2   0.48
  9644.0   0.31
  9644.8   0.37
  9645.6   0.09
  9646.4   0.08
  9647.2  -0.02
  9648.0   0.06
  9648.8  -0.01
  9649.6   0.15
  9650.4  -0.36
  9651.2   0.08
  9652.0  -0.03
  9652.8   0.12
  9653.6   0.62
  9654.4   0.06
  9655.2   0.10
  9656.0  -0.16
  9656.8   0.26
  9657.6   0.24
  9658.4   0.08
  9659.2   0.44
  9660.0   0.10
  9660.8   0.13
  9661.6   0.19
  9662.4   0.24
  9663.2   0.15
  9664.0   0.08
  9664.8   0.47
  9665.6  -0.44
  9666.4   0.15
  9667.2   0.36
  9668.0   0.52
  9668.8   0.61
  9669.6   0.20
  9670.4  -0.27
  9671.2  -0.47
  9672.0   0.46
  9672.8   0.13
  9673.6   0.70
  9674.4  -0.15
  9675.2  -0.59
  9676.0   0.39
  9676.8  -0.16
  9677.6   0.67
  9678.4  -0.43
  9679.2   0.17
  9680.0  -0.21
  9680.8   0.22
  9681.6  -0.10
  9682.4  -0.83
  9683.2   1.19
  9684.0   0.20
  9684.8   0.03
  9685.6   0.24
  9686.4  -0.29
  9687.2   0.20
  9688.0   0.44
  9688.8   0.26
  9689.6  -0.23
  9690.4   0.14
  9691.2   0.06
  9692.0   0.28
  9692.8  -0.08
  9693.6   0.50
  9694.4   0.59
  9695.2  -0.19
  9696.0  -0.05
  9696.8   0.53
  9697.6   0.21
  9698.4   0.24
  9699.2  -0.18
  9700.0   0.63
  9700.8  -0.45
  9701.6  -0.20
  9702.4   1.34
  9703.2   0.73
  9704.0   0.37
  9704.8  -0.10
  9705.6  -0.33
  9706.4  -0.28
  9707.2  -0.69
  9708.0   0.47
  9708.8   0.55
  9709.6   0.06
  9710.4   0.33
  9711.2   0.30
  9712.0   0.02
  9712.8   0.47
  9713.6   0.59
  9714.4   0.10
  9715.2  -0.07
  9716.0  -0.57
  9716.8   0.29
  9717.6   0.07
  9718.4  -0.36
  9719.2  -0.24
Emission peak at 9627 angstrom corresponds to [O III] 5007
